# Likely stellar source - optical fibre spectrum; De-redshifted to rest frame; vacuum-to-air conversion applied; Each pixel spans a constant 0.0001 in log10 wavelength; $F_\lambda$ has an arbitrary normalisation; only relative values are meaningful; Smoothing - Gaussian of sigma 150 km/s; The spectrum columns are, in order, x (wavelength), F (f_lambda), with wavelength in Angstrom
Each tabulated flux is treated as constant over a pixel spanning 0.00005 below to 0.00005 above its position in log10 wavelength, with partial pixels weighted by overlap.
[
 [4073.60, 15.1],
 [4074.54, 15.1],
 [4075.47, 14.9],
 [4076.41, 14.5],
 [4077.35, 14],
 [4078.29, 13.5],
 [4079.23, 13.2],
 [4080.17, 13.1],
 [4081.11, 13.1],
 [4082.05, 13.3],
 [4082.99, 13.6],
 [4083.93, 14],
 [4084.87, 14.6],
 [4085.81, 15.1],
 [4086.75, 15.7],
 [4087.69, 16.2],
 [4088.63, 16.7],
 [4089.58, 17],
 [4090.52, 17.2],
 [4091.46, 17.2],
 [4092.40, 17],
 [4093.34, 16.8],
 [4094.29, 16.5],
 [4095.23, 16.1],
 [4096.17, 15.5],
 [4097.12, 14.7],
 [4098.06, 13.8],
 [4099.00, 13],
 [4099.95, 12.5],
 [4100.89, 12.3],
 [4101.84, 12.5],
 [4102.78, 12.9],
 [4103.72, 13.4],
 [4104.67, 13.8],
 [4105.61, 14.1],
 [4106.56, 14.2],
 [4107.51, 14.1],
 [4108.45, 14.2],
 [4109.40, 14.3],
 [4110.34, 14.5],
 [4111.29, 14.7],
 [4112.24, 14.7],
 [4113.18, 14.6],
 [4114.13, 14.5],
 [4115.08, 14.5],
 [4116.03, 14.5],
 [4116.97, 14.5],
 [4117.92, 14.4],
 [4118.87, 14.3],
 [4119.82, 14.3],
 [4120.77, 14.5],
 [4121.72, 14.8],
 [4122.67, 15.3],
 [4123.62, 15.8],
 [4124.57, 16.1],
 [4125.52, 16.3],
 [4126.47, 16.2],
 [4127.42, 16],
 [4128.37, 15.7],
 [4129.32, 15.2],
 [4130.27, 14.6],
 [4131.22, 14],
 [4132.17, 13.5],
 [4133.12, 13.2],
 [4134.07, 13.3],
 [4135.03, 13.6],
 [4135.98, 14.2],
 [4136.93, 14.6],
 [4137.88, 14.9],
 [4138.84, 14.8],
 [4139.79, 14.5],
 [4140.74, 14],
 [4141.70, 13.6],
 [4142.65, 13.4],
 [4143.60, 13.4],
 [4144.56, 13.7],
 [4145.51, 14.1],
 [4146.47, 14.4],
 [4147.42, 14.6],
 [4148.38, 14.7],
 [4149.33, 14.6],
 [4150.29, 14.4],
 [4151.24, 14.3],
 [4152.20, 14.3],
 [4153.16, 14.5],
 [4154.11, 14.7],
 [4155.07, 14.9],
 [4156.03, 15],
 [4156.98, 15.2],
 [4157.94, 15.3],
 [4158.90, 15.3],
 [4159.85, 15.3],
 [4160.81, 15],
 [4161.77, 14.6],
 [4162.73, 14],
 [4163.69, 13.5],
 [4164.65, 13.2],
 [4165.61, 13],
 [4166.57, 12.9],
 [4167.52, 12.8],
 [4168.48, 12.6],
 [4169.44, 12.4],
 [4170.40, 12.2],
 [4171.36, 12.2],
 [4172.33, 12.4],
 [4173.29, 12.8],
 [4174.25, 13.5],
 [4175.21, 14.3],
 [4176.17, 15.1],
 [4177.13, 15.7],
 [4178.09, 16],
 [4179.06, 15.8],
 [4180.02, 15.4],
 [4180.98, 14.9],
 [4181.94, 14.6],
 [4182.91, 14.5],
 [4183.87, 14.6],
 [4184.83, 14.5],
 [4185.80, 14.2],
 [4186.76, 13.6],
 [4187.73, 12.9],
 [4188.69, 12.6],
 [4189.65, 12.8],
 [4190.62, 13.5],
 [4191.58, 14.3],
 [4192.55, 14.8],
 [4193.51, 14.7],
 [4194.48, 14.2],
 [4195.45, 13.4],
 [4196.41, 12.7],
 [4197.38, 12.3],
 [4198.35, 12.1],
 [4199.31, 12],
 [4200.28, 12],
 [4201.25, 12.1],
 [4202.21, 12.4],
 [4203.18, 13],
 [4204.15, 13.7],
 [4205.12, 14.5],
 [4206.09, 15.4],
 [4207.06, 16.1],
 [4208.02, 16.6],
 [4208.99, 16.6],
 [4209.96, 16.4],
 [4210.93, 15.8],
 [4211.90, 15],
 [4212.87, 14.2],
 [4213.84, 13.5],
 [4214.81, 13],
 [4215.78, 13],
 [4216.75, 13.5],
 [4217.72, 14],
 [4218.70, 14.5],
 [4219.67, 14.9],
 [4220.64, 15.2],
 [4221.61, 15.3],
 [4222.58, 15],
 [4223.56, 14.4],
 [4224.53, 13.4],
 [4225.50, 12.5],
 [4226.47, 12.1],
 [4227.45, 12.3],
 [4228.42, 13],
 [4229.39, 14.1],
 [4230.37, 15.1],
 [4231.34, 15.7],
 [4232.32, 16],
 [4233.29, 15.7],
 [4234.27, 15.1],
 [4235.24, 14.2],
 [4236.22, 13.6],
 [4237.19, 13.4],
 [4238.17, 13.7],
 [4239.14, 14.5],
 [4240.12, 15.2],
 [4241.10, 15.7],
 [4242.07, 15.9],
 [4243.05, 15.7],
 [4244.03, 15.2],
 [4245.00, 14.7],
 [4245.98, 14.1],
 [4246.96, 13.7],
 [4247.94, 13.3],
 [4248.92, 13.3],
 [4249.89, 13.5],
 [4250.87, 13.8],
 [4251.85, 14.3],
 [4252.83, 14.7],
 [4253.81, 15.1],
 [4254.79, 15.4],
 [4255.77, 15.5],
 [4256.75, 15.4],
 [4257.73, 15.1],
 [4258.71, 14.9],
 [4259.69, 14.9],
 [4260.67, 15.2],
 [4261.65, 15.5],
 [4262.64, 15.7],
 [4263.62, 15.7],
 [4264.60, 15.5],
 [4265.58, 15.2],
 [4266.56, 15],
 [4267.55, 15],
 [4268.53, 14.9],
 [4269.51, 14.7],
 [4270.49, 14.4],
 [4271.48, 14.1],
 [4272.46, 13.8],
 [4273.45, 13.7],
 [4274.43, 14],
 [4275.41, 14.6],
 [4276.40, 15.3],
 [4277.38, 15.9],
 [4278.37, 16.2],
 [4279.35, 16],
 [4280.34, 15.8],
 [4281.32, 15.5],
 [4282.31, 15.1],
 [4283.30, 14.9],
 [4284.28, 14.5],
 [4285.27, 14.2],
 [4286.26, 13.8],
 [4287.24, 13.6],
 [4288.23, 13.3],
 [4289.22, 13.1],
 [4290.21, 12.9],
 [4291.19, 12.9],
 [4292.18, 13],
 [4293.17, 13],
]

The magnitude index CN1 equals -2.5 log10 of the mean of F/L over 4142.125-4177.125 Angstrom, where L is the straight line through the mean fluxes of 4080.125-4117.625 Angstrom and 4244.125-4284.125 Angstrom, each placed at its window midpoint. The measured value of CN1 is 0.055 mag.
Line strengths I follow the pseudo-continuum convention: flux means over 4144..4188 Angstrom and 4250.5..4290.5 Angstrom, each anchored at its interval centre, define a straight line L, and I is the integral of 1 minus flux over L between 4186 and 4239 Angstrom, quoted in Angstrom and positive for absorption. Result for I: 1.7 Angstrom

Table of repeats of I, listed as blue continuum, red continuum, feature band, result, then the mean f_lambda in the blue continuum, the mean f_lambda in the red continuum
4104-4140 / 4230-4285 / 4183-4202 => 1.8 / 14.6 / 14.9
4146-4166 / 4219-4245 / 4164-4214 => 2.1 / 14.5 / 14.5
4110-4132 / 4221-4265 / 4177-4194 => 0.4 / 14.9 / 14.6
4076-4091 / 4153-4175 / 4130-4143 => 0.1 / 14.7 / 13.8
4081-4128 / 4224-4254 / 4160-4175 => 1.4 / 14.8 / 14.3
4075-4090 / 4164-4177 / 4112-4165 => -3.7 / 14.5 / 13.1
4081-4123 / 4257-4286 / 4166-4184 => 1.1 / 14.7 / 15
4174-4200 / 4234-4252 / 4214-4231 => 0.5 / 14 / 14.4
